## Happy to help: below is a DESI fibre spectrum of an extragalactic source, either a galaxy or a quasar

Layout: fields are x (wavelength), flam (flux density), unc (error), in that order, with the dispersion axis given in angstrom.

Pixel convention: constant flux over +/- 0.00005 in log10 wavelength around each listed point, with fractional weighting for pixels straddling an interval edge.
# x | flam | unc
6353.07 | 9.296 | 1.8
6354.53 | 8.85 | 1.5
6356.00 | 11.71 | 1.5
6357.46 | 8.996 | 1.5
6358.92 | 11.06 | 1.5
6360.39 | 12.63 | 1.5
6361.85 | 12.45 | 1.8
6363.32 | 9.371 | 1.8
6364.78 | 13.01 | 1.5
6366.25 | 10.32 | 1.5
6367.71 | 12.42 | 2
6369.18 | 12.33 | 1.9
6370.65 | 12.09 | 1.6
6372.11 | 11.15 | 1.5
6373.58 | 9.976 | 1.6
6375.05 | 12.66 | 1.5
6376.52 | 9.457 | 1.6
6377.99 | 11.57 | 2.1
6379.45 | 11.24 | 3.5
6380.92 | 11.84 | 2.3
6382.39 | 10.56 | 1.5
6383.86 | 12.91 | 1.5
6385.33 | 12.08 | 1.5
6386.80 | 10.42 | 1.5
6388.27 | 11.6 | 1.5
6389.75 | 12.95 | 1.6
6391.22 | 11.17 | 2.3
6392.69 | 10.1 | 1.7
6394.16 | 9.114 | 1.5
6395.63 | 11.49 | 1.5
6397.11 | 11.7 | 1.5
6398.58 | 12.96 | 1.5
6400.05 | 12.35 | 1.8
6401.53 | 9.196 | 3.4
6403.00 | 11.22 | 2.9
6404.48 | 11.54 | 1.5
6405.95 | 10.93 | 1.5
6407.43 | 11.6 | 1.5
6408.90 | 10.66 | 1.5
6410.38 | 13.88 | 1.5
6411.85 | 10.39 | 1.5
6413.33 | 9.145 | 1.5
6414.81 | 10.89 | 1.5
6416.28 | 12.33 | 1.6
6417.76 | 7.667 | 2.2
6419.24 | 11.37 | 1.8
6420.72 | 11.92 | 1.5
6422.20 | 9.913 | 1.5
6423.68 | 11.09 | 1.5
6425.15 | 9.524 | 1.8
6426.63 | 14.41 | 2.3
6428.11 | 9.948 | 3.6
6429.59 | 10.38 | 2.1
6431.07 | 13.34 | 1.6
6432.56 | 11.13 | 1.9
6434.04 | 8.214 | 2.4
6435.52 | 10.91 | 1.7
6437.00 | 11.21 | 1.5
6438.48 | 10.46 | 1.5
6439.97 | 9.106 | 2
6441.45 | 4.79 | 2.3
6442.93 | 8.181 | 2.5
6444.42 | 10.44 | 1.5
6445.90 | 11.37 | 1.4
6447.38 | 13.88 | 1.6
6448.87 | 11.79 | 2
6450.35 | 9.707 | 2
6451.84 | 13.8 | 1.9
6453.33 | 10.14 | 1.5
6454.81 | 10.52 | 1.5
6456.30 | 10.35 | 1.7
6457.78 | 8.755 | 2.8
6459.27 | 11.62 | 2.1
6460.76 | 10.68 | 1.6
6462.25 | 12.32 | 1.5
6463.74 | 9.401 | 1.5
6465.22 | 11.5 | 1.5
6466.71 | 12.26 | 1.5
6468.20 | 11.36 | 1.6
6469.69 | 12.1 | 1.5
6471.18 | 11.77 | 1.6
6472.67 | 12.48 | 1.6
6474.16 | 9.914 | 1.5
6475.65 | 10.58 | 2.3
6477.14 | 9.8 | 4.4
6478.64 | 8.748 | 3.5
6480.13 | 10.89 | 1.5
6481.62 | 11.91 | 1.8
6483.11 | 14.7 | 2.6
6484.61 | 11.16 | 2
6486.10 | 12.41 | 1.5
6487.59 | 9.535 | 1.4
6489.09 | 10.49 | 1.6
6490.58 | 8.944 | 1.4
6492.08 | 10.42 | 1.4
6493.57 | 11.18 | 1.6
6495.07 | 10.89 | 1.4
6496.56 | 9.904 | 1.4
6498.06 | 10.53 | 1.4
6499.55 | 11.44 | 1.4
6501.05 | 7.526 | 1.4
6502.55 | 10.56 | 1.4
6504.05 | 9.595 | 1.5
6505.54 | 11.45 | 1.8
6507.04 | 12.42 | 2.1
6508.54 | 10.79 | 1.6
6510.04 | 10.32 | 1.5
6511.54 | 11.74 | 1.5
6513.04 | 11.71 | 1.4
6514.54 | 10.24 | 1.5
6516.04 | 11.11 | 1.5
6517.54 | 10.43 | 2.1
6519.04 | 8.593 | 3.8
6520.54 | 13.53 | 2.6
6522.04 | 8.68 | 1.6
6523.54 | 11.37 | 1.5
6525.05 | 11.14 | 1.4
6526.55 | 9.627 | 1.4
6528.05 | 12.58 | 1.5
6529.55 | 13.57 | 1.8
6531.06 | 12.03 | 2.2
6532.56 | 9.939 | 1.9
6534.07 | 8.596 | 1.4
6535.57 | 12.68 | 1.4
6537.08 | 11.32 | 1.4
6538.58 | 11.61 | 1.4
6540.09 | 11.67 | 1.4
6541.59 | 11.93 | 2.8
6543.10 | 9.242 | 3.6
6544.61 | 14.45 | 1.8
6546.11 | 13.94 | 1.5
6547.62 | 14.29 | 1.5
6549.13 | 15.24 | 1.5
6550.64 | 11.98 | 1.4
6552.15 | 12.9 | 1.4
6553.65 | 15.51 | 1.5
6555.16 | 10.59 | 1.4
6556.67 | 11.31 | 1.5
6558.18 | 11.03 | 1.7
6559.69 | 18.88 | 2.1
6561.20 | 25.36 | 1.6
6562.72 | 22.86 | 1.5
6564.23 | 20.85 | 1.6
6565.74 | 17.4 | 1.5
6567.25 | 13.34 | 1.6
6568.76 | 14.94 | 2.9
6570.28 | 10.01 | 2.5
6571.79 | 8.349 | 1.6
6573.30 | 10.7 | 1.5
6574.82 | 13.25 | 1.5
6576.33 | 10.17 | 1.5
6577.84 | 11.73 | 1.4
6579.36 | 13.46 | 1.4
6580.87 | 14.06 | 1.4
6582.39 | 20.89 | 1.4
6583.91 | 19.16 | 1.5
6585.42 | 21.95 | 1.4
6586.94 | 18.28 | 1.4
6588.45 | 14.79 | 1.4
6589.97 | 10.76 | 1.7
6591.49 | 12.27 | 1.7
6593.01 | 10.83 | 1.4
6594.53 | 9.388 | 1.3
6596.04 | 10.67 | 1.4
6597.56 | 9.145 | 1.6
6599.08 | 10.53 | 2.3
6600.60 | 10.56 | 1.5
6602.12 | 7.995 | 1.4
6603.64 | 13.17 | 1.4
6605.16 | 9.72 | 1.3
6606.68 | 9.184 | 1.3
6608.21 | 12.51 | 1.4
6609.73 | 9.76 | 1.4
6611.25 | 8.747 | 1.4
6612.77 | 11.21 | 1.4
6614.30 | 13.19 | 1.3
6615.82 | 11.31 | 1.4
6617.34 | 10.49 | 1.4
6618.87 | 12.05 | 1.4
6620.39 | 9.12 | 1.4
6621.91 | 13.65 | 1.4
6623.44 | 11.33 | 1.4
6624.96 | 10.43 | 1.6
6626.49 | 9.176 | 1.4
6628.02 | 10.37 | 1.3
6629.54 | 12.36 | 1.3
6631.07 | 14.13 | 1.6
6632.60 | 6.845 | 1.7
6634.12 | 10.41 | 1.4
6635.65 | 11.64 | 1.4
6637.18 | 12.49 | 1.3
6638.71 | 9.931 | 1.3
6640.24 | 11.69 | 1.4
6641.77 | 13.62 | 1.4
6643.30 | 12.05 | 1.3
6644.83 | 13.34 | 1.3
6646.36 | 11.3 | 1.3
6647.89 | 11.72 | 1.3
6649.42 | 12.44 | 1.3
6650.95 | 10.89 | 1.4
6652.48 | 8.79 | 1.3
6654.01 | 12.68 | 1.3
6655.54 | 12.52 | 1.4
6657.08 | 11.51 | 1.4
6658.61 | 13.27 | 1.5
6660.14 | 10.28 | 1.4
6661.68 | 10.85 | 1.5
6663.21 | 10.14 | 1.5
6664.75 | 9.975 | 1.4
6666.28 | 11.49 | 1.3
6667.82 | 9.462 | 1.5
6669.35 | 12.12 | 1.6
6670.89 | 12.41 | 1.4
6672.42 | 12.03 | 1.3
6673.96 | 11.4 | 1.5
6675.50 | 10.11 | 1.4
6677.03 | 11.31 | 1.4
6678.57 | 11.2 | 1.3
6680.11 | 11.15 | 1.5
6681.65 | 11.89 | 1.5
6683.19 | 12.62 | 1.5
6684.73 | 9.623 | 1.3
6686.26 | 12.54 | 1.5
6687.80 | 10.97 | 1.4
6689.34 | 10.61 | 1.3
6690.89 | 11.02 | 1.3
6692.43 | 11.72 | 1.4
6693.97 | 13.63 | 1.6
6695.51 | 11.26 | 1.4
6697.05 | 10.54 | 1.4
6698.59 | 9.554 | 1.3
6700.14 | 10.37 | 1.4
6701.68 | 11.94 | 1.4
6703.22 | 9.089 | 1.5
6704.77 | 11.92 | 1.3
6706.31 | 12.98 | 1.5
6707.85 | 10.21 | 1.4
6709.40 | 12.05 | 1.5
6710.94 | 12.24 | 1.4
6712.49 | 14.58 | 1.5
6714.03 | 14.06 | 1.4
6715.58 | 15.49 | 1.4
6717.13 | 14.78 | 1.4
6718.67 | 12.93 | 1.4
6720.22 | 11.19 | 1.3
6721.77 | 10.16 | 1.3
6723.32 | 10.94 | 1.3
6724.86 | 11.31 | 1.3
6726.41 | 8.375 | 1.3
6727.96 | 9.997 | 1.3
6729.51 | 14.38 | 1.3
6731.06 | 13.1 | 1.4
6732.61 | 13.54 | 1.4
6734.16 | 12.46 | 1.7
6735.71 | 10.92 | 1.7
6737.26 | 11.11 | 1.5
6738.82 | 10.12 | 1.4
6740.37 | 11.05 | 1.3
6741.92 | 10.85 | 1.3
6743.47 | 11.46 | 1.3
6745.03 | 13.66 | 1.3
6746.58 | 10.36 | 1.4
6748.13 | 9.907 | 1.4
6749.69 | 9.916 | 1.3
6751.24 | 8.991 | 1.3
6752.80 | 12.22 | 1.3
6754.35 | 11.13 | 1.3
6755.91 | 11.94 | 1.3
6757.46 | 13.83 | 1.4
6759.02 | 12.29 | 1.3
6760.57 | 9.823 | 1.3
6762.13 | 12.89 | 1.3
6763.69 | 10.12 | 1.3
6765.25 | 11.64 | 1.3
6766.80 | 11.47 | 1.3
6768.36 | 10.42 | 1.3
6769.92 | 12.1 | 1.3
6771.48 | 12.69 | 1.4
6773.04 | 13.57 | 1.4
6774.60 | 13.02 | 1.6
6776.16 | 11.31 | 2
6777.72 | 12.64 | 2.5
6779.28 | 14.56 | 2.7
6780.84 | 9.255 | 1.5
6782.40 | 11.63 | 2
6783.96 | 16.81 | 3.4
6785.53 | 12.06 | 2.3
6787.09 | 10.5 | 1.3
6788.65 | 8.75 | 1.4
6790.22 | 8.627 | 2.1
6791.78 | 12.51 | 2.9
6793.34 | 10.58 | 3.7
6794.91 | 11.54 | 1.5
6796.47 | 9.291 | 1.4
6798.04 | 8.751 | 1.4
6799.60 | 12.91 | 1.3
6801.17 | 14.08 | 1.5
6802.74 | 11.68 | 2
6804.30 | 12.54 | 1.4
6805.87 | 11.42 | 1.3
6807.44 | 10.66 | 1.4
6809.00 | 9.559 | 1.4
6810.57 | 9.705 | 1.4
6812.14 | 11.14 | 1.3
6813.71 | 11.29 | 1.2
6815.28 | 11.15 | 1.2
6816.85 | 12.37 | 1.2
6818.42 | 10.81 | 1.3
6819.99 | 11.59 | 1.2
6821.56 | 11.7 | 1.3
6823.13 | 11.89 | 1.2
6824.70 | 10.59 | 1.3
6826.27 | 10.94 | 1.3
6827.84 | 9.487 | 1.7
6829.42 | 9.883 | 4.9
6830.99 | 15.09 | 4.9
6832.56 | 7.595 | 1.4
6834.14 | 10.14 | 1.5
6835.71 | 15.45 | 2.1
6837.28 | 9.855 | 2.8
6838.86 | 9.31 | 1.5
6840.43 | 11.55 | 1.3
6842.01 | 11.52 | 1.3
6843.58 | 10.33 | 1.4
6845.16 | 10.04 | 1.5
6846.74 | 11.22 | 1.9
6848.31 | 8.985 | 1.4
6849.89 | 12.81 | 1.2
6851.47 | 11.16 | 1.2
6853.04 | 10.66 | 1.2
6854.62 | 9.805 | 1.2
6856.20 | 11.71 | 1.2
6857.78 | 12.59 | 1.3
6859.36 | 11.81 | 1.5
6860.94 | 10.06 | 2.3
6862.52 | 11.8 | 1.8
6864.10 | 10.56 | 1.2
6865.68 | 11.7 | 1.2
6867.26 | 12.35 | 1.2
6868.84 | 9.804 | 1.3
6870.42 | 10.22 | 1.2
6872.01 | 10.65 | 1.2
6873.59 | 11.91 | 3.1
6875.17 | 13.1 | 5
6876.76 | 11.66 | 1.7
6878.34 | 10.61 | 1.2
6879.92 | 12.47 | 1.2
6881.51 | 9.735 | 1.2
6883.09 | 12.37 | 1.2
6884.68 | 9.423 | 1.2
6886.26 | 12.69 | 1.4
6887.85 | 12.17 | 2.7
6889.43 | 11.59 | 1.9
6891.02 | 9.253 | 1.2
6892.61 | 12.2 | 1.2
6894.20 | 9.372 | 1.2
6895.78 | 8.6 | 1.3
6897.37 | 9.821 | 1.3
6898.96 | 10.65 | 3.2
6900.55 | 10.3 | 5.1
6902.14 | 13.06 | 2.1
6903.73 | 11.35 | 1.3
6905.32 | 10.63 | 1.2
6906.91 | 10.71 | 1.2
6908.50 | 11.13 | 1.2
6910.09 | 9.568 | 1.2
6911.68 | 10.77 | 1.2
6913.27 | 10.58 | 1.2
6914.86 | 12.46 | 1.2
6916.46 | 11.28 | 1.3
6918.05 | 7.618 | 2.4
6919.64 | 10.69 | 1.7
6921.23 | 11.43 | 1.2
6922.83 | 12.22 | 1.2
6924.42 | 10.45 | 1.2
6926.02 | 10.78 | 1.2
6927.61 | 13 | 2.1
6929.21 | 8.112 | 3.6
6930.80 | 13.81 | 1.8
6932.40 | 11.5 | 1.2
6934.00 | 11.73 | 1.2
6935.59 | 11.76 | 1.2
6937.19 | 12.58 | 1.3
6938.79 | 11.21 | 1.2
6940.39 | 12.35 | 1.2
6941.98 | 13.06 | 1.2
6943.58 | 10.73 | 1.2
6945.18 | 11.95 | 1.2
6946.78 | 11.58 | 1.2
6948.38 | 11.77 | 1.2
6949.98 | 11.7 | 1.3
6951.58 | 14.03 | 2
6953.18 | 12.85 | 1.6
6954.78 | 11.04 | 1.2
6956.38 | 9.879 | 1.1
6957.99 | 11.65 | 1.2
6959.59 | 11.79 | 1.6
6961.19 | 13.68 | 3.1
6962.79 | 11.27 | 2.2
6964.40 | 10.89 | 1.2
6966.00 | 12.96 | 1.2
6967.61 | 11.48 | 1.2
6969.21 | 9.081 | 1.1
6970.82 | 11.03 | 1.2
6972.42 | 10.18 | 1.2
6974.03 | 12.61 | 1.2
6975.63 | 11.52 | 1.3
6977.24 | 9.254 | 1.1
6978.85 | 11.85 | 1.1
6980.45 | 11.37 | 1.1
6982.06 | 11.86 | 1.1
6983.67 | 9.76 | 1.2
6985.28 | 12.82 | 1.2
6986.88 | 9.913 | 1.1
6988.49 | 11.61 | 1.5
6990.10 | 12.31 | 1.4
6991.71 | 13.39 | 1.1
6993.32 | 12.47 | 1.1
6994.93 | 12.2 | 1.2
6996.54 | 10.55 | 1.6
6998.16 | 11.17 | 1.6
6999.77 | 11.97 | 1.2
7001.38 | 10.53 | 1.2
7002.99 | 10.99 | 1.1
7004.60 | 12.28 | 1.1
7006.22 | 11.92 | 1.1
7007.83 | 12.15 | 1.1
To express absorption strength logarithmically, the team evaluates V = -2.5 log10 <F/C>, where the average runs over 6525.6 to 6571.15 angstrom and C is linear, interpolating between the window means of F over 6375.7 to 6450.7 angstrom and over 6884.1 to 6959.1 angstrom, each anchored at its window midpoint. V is -0.23 mag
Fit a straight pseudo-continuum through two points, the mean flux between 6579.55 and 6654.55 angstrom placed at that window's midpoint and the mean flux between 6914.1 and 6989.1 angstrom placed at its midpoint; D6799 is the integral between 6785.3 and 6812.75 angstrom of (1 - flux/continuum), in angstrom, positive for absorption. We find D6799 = 1.8 angstrom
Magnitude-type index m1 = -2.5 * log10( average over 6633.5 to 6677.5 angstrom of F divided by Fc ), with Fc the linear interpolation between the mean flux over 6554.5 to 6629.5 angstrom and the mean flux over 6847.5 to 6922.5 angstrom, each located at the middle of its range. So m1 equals 0.09 mag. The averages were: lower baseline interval 12.9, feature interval 11.4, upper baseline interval 11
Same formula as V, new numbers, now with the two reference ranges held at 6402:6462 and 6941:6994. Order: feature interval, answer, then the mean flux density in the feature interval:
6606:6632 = 0.00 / 11.1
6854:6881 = 0.01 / 11.3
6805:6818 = 0.04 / 10.9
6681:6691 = -0.02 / 11.3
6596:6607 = 0.09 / 10.1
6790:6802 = 0.02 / 11.2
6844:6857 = 0.06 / 10.8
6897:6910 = 0.06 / 10.9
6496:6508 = 0.04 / 10.4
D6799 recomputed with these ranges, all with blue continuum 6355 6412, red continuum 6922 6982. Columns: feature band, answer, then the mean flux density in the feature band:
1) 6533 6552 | -1.3 angstrom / 12.2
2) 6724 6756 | 0.7 angstrom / 11.3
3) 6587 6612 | 1.3 angstrom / 10.8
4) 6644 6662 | -0.3 angstrom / 11.7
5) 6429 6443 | 1.9 angstrom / 9.84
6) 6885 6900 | 1.2 angstrom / 10.7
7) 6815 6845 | 1.2 angstrom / 11.1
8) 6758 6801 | -0.3 angstrom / 11.6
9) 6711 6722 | -1.8 angstrom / 13.4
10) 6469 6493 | 0.9 angstrom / 11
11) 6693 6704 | 0.5 angstrom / 10.9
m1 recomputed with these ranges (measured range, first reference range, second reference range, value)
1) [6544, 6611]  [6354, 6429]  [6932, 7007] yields -0.195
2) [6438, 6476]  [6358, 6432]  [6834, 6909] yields 0.050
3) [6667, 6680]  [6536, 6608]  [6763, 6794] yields 0.122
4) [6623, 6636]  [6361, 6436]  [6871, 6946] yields 0.048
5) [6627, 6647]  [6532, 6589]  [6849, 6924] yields 0.168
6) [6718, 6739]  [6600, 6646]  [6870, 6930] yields -0.046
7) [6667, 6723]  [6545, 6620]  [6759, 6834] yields 0.051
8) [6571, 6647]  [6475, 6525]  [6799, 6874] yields -0.098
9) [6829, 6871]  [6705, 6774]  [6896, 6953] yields 0.044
